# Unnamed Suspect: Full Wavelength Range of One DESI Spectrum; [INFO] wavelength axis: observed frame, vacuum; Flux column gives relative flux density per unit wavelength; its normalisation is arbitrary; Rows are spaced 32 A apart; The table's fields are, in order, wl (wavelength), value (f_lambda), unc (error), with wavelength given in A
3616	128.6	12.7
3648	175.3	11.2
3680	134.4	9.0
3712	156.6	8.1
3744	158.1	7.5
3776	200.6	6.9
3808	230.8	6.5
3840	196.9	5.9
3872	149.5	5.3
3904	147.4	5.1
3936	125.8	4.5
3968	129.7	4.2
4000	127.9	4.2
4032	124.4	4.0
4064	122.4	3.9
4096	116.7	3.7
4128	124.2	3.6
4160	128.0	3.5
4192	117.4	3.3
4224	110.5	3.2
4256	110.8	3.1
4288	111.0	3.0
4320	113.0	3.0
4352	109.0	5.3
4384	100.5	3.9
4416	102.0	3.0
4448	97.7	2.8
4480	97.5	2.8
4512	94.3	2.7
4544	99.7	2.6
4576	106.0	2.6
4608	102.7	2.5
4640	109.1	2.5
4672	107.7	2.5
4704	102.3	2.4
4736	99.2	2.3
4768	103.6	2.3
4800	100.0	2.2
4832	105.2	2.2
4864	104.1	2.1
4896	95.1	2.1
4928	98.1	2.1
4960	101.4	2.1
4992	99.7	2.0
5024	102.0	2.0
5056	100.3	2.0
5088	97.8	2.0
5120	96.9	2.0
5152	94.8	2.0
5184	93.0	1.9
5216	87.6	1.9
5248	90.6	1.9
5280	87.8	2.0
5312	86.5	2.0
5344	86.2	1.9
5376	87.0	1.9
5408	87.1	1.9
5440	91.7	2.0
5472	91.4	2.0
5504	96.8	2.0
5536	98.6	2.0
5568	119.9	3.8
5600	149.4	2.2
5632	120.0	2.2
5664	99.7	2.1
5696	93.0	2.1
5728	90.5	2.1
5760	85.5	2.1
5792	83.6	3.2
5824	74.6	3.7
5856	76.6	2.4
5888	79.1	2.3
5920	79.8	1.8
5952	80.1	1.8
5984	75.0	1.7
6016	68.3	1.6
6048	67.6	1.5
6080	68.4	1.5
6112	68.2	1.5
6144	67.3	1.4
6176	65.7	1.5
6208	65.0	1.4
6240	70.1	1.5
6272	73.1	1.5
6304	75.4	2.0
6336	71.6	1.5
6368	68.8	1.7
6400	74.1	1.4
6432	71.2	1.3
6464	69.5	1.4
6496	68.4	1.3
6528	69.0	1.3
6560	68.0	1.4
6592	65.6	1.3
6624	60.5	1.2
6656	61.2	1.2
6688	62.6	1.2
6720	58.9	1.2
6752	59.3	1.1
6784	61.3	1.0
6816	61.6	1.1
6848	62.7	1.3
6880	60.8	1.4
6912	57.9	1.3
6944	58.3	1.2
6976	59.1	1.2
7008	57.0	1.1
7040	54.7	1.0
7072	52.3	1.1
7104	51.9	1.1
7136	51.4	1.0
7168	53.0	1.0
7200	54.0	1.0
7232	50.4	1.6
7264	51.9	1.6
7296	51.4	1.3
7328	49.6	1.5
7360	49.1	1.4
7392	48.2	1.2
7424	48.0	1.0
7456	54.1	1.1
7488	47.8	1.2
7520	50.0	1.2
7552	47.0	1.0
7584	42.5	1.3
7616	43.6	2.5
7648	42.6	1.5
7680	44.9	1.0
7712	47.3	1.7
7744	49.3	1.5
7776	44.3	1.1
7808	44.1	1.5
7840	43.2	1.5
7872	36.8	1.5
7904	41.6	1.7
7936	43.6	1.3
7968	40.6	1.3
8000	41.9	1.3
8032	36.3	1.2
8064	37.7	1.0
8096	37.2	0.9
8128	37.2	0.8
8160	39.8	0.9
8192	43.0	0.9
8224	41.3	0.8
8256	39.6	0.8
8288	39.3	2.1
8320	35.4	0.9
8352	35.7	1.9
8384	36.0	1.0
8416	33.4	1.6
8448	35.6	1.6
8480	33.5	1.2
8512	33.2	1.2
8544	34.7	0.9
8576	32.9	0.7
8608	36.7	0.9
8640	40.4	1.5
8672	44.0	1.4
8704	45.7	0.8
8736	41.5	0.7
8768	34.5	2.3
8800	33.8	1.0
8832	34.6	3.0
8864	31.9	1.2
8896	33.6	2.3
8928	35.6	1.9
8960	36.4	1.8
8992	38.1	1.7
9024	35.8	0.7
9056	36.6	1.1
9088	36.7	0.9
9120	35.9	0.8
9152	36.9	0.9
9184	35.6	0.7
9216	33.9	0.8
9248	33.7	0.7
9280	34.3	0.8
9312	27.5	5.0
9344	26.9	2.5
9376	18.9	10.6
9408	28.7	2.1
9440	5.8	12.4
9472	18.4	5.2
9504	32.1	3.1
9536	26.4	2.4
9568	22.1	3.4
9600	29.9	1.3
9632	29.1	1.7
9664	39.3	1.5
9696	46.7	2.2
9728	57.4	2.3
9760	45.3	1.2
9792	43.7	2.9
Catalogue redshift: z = 1.00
